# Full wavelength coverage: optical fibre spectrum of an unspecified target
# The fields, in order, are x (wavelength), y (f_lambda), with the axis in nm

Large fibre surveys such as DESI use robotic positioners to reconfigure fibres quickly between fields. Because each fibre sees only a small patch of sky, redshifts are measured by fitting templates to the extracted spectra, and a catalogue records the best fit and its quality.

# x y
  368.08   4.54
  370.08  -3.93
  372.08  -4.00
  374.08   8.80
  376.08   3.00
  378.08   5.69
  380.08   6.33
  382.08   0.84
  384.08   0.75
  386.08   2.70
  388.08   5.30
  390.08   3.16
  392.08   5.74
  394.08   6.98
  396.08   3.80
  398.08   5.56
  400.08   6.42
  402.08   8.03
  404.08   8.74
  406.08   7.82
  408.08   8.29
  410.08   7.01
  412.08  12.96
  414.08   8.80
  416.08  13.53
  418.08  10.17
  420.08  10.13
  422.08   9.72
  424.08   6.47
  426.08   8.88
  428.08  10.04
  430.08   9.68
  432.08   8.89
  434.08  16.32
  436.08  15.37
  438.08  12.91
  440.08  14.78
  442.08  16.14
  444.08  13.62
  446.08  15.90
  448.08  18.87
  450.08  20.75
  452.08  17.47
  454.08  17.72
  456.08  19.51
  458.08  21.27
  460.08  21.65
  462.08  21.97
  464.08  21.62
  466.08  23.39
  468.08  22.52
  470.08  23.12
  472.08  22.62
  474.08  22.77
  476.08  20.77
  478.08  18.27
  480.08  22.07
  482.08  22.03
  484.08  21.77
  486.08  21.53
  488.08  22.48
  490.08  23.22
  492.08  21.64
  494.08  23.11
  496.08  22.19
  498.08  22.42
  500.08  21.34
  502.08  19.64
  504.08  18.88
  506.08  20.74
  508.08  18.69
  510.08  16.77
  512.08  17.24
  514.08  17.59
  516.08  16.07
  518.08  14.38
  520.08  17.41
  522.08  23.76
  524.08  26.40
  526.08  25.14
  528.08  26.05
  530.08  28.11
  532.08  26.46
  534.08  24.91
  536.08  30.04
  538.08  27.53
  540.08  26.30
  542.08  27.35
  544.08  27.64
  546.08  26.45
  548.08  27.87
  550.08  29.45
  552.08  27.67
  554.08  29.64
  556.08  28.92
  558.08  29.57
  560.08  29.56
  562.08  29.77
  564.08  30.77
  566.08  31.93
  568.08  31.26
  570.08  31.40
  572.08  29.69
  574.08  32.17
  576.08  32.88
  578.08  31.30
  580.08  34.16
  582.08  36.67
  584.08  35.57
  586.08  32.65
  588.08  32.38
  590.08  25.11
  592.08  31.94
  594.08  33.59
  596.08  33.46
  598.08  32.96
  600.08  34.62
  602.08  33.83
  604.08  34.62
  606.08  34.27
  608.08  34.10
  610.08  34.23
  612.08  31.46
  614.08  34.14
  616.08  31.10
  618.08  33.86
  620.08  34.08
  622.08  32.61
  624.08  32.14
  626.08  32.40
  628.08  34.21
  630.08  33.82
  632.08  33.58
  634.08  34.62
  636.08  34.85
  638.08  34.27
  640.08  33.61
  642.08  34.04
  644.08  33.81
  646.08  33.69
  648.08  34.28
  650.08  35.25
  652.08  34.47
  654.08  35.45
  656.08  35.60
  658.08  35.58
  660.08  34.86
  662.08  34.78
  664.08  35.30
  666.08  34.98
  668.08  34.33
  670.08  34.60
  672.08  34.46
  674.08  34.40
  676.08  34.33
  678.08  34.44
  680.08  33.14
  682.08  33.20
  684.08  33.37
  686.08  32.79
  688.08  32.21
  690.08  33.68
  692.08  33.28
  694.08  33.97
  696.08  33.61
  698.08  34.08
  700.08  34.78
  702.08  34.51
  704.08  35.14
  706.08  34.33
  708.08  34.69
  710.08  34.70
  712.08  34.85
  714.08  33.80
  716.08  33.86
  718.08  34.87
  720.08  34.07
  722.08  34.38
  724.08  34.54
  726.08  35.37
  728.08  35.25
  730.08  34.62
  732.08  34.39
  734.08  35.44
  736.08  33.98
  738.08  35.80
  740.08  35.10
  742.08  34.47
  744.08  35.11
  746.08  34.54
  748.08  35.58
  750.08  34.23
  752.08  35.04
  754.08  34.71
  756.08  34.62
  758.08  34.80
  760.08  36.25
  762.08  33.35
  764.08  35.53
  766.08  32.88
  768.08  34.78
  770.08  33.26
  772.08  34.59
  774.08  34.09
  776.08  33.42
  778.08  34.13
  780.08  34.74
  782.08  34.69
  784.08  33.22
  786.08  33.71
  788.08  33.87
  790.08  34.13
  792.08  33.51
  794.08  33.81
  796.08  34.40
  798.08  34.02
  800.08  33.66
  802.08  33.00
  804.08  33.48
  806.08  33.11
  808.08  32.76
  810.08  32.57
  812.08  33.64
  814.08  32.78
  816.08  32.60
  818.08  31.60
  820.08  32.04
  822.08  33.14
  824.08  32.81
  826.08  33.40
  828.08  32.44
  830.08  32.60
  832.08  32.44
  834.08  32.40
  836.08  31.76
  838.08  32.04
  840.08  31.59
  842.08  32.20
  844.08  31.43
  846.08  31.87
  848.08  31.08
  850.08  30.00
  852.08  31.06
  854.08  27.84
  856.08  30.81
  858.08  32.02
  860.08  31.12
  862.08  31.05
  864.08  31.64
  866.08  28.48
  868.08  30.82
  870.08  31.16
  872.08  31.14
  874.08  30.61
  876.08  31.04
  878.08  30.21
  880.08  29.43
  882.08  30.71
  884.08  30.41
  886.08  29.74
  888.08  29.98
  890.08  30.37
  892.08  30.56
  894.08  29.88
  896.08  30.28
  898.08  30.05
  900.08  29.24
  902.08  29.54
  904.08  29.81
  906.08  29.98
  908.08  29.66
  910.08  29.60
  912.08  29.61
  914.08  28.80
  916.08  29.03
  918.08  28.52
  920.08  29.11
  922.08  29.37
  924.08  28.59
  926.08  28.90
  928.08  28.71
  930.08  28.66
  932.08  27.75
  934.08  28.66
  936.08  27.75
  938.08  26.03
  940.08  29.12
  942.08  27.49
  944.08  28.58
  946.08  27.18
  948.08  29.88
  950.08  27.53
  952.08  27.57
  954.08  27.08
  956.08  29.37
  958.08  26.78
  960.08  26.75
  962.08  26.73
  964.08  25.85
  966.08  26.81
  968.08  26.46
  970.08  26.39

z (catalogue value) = 0.00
